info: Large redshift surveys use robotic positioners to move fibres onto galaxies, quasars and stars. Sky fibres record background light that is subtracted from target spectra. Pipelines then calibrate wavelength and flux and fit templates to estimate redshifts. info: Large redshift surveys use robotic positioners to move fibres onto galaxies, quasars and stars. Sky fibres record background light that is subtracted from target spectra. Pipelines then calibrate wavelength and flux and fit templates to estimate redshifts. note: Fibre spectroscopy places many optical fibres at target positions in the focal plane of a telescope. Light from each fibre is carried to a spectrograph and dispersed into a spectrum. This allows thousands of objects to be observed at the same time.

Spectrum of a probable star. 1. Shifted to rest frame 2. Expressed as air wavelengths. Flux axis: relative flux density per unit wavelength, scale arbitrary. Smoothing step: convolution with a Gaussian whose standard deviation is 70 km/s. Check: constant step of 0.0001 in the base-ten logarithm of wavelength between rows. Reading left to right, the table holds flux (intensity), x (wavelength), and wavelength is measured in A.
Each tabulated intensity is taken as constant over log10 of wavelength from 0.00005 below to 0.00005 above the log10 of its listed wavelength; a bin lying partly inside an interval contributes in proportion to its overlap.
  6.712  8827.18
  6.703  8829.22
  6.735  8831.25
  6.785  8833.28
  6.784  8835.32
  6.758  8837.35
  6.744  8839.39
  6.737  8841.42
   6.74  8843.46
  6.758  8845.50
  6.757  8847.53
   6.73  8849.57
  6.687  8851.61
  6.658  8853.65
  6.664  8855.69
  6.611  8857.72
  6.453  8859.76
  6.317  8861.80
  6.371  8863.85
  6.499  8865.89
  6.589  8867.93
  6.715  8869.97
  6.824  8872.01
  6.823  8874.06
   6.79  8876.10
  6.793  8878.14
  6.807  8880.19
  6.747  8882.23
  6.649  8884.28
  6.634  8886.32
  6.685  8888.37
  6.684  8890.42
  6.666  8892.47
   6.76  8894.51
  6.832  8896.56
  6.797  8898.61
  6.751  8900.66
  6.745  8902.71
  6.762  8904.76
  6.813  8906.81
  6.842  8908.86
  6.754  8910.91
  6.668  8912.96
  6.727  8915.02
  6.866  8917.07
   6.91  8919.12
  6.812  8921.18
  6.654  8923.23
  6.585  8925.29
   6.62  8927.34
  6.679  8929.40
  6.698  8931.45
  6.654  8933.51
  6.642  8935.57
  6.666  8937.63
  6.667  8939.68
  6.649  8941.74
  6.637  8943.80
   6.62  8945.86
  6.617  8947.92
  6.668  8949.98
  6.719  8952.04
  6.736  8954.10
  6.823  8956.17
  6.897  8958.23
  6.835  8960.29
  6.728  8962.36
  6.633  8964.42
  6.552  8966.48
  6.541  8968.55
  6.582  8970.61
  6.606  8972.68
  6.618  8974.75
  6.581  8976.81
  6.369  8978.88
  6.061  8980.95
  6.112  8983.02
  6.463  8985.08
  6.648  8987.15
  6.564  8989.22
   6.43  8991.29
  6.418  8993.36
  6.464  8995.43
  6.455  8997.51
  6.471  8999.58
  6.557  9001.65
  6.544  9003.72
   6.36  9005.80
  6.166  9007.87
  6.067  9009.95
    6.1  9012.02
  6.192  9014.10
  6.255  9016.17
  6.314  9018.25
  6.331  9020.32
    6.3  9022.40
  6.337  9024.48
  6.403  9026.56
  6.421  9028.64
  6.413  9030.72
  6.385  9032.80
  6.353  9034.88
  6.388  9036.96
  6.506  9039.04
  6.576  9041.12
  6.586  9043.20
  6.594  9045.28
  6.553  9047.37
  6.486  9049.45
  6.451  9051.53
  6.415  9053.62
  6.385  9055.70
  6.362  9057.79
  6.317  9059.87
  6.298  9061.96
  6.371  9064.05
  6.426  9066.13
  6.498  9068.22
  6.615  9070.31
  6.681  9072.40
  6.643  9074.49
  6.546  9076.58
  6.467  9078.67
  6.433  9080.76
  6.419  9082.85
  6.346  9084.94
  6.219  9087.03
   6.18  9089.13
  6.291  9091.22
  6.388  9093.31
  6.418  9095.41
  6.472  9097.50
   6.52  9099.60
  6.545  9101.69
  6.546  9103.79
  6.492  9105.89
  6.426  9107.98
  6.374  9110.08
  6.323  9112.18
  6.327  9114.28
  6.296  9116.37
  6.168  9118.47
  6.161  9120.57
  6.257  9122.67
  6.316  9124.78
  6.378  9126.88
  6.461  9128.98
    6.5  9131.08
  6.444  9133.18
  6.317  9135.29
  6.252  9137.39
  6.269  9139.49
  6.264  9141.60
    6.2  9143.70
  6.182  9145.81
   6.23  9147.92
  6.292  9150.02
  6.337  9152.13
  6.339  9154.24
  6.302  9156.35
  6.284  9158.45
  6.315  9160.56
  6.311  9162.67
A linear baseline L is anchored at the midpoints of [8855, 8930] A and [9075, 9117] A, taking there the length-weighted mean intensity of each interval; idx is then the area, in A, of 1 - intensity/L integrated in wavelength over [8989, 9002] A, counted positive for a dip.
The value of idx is 0.2 A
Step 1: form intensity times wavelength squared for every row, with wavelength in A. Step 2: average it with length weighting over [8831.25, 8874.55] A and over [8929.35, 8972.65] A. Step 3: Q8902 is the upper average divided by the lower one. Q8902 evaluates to 1.0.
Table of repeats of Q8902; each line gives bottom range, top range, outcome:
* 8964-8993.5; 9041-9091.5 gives 1.01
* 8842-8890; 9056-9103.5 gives 1.01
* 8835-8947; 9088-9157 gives 1.00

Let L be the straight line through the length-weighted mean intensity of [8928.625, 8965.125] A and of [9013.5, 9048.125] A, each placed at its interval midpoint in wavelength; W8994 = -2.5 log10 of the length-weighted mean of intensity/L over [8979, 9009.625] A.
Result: 0.02 mag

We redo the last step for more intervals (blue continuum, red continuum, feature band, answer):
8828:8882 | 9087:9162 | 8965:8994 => 0.009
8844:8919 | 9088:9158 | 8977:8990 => 0.029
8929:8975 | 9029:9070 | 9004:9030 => 0.041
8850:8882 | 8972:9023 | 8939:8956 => -0.031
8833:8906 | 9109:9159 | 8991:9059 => 0.012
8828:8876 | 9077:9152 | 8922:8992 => -0.010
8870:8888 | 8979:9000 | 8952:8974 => -0.033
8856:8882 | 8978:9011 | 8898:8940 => -0.031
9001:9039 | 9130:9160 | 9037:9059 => -0.028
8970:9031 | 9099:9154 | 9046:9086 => -0.017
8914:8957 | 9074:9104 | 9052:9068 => 0.016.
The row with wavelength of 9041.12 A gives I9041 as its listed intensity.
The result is 6.576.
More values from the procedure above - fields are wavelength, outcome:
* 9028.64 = 6.421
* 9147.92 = 6.23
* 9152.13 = 6.337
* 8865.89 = 6.499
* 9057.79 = 6.362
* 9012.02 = 6.1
